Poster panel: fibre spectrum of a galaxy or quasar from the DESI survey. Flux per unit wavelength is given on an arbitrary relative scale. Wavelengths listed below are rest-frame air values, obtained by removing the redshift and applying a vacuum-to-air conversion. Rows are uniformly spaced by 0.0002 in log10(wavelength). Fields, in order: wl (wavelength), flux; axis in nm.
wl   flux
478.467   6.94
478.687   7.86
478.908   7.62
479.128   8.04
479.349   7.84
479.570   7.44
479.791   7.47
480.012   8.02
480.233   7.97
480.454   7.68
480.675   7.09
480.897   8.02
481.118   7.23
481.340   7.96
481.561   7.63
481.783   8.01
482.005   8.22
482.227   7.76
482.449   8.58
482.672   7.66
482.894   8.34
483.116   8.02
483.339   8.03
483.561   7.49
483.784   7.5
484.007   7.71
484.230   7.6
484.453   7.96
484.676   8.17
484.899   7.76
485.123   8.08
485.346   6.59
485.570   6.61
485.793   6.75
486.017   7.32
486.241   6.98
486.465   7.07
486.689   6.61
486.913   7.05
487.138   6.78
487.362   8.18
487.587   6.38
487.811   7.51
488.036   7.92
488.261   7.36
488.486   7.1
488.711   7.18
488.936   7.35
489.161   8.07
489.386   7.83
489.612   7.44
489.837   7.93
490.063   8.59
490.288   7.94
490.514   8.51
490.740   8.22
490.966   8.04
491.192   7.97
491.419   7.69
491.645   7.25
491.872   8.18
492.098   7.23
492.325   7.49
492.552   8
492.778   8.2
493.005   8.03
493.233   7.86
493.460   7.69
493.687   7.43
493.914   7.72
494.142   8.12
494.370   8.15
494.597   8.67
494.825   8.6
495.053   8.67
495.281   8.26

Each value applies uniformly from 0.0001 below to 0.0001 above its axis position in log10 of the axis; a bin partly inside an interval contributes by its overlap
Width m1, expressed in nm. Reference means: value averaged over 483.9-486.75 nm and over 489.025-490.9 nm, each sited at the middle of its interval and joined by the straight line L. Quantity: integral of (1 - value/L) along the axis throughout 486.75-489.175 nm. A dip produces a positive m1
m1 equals 0.14 nm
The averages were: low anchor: 7.34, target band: 7.31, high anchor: 8.06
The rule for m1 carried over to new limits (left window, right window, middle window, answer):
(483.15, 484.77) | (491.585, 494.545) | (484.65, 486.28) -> 0.11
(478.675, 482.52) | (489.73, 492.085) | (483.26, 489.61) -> 0.42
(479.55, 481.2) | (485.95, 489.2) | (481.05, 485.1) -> -0.21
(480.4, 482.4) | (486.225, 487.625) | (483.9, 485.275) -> -0.09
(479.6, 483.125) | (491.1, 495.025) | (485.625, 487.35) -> 0.19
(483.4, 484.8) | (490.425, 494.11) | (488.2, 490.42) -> 0.03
